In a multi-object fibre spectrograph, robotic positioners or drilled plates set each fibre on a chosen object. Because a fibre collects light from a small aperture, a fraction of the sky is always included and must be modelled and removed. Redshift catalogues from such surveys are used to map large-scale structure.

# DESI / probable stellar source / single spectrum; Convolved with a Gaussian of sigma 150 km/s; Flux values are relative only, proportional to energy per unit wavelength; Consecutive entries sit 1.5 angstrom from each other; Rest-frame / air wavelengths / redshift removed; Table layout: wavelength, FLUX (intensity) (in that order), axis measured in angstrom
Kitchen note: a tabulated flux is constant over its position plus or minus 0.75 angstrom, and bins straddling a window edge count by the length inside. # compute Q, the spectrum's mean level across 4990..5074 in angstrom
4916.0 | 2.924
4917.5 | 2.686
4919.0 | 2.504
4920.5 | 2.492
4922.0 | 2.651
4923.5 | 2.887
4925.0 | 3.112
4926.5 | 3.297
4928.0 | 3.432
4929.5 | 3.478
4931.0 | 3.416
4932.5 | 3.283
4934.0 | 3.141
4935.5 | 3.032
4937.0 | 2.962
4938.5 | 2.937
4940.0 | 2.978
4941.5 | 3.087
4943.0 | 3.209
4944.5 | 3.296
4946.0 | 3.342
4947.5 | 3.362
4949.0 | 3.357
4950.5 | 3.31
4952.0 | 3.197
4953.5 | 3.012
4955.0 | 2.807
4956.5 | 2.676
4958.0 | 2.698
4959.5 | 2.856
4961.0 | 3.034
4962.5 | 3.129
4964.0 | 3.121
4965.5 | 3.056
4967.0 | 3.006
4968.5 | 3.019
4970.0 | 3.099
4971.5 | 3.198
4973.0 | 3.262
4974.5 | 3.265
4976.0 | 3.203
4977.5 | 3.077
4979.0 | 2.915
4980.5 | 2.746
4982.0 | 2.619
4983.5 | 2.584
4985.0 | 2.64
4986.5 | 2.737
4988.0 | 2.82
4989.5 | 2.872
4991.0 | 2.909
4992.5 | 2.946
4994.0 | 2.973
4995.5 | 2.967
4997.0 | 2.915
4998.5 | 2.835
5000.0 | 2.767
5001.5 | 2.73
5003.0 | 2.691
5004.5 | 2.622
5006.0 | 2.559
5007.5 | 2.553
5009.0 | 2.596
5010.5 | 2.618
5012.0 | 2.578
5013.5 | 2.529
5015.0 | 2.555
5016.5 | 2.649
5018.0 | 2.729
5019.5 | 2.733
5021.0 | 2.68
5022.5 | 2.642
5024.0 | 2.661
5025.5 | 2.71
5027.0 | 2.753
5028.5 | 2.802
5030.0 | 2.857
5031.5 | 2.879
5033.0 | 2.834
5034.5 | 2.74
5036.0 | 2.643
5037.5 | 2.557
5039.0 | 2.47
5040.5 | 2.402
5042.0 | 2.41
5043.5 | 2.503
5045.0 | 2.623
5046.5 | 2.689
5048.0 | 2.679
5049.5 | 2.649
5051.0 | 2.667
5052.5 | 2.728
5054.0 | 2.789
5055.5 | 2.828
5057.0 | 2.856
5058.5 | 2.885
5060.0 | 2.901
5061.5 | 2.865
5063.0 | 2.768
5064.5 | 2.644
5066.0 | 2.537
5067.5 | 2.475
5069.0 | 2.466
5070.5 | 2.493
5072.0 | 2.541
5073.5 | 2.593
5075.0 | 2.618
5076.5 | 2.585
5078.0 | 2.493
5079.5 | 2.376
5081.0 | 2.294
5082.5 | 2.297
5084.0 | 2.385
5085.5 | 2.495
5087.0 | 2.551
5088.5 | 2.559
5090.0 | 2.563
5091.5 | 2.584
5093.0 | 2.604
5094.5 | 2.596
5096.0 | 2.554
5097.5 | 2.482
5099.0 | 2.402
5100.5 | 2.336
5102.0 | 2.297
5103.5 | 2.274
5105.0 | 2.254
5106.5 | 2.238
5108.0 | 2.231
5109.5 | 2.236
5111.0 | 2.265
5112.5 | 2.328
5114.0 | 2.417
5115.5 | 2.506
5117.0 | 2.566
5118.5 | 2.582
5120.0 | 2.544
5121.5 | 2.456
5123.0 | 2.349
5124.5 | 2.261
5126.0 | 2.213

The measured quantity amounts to 2.69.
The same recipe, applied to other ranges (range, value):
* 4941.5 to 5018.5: 2.91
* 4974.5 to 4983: 2.93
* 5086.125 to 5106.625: 2.46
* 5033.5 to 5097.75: 2.59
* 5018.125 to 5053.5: 2.67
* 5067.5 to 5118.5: 2.44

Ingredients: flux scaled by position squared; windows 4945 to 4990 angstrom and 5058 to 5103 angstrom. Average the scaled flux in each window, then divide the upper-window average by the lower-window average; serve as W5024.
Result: 0.9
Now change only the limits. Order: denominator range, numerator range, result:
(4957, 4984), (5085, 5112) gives 0.85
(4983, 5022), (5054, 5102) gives 0.97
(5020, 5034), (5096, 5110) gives 0.87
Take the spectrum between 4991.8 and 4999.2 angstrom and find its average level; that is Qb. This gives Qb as 2.93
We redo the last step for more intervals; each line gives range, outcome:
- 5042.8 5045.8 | 2.57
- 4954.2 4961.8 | 2.82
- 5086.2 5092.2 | 2.56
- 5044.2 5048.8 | 2.66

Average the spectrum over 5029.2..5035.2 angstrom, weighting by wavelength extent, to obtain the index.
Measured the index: 2.83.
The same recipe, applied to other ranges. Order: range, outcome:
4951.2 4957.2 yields 2.93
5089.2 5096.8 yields 2.58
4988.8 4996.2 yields 2.93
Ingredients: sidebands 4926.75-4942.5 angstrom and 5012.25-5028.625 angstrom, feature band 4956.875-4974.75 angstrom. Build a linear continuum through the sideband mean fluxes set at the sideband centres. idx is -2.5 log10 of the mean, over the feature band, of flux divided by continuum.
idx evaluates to -0.02 mag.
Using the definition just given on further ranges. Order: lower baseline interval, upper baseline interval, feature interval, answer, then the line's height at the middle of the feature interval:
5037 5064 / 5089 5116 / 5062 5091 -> 0.01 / 2.54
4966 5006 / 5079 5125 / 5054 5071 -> -0.05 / 2.58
